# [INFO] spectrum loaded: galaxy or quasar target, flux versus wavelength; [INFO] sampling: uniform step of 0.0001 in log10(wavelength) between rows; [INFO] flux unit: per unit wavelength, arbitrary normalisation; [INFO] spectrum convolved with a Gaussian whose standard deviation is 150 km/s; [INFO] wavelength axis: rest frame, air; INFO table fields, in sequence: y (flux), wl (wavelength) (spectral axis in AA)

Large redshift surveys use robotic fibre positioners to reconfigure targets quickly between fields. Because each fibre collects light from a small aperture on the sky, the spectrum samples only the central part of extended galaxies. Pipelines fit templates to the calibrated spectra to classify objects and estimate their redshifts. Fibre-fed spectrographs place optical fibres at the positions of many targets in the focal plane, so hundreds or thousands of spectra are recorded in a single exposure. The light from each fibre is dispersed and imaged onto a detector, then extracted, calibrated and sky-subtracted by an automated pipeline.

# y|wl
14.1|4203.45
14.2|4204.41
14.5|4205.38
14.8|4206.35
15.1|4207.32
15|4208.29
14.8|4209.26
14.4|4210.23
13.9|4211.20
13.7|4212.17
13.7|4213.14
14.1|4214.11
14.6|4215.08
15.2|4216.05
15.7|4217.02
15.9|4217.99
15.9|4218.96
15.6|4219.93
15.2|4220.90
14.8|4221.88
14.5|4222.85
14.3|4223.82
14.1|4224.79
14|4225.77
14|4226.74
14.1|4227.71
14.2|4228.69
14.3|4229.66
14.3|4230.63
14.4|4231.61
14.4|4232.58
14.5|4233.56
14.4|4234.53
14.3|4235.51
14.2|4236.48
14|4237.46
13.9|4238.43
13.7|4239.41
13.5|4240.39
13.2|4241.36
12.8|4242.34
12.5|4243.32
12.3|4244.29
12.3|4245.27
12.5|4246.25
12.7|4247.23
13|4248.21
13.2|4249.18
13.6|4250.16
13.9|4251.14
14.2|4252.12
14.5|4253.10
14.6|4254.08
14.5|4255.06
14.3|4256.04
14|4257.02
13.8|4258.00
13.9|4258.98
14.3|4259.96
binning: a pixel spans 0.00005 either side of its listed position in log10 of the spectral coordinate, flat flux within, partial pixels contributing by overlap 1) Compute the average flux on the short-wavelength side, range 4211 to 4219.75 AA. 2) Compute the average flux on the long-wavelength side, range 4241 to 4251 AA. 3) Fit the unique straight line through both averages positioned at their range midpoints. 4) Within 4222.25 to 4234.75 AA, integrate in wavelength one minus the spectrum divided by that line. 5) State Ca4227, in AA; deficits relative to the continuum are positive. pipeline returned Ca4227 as -0.3 AA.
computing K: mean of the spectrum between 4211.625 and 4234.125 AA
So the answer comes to 14.6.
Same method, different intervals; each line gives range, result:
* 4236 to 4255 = 13.4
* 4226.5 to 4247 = 13.7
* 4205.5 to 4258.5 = 14.1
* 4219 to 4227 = 14.7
